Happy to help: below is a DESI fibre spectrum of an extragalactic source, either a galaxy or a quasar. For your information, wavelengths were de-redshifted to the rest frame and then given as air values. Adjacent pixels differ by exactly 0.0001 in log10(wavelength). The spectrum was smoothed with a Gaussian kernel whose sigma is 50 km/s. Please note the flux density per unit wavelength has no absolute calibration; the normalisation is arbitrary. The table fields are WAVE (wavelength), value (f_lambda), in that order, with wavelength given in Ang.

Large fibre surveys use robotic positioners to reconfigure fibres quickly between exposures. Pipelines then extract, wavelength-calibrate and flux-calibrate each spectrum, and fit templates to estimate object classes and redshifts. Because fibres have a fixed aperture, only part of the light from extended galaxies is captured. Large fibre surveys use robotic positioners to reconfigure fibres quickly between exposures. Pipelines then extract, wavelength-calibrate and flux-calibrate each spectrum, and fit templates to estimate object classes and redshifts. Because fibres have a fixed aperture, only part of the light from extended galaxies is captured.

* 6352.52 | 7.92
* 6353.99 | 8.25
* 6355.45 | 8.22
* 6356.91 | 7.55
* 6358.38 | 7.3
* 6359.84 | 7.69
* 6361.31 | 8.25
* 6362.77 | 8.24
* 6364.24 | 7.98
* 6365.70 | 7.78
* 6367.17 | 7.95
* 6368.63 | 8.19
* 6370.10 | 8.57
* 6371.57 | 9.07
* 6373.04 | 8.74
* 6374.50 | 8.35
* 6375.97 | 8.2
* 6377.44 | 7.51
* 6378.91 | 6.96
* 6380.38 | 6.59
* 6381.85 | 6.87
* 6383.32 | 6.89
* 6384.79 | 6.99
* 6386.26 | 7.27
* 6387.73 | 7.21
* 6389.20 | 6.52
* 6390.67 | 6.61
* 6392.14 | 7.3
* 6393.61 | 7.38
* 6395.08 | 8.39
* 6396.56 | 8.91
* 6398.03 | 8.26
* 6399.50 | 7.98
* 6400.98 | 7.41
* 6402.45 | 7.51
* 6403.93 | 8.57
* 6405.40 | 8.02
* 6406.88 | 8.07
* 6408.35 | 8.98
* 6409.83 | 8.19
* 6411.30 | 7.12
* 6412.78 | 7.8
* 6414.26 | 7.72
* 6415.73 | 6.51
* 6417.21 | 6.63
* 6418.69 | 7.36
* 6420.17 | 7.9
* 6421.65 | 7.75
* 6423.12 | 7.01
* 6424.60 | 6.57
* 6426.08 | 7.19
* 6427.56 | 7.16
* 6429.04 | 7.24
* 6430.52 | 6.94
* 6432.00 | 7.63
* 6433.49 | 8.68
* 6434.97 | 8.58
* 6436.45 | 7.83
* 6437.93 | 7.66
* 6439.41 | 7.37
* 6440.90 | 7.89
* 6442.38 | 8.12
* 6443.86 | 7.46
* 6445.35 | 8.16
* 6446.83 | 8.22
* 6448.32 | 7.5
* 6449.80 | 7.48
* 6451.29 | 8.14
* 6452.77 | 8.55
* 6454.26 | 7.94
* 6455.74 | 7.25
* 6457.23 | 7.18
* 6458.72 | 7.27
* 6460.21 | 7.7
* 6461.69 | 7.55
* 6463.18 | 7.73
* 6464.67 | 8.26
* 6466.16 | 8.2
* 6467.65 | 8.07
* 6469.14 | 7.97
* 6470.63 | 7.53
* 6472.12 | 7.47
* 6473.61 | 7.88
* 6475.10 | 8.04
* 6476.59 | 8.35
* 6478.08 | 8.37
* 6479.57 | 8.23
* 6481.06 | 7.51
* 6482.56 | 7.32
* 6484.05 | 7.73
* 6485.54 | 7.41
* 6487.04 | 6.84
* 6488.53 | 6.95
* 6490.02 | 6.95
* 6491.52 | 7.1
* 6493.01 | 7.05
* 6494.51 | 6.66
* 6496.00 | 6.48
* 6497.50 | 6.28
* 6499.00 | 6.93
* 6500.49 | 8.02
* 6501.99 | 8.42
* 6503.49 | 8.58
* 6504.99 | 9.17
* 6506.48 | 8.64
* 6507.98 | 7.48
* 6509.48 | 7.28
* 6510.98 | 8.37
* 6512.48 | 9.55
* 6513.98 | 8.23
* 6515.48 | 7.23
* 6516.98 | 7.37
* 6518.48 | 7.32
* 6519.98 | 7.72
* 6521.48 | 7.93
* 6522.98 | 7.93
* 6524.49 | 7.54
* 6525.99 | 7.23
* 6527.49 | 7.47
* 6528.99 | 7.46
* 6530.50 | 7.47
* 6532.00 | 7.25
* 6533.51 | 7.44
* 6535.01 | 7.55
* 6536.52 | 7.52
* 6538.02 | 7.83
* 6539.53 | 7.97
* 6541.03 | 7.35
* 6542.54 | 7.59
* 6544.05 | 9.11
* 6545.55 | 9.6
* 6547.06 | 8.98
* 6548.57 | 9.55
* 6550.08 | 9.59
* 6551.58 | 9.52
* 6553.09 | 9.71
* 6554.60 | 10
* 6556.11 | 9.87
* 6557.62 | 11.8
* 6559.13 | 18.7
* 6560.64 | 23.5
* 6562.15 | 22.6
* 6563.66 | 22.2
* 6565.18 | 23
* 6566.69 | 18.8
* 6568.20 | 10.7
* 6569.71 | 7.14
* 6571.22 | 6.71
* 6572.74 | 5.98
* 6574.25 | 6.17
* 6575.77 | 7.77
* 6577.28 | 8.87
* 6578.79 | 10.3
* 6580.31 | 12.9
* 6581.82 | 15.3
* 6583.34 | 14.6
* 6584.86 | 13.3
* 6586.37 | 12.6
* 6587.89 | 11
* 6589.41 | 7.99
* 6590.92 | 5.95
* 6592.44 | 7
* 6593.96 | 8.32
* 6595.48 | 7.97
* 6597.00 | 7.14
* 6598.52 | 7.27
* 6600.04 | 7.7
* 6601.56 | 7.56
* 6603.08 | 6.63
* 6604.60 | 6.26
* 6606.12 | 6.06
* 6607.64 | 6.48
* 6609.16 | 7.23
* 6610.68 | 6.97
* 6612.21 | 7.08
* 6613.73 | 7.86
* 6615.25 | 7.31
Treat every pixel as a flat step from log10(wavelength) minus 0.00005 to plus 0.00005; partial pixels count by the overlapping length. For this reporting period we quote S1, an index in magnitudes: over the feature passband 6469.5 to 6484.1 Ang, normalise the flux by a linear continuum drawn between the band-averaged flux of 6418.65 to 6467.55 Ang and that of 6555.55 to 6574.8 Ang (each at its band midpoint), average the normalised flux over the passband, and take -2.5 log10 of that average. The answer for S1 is 0.21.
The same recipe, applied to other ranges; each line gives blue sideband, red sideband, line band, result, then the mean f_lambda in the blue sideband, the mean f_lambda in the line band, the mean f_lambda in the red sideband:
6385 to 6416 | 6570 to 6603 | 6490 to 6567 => -0.11 mag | 7.71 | 9.61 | 9.08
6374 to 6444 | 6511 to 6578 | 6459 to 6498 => 0.17 mag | 7.56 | 7.53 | 10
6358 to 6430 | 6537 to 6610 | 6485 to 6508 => 0.23 mag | 7.65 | 7.43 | 10.4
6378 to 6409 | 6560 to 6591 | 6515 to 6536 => 0.45 mag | 7.55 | 7.5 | 12.8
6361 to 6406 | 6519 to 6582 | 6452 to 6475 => 0.16 mag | 7.75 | 7.78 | 10.4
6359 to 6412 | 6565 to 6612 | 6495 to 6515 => 0.09 mag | 7.79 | 7.93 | 9.21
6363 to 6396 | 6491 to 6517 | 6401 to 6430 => 0.02 mag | 7.62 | 7.54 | 7.73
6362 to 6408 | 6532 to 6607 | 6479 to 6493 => 0.25 mag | 7.76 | 7.31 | 10.3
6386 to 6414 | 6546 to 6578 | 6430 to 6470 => 0.17 mag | 7.77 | 7.83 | 12.4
